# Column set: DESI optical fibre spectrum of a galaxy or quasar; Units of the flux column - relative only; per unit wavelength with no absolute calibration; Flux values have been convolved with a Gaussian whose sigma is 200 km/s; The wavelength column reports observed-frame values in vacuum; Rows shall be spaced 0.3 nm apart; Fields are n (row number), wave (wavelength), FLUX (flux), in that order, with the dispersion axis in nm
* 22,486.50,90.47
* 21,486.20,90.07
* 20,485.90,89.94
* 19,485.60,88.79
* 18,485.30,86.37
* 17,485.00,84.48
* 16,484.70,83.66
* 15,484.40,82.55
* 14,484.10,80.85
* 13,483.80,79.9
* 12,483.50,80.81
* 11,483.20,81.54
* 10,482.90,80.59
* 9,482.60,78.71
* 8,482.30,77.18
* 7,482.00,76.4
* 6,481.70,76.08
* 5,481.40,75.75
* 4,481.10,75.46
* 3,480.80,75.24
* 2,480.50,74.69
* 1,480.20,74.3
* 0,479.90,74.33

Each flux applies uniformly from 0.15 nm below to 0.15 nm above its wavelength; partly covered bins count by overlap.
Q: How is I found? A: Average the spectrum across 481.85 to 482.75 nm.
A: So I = 77.4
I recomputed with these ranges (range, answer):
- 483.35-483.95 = 80.4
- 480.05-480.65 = 74.5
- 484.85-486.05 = 87.4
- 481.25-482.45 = 76.4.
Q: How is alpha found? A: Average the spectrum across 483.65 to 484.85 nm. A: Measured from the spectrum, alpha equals 81.7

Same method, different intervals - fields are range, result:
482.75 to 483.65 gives 81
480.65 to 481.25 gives 75.4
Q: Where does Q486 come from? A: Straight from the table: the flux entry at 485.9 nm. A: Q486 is 89.94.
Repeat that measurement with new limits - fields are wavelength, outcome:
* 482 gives 76.4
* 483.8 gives 79.9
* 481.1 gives 75.46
